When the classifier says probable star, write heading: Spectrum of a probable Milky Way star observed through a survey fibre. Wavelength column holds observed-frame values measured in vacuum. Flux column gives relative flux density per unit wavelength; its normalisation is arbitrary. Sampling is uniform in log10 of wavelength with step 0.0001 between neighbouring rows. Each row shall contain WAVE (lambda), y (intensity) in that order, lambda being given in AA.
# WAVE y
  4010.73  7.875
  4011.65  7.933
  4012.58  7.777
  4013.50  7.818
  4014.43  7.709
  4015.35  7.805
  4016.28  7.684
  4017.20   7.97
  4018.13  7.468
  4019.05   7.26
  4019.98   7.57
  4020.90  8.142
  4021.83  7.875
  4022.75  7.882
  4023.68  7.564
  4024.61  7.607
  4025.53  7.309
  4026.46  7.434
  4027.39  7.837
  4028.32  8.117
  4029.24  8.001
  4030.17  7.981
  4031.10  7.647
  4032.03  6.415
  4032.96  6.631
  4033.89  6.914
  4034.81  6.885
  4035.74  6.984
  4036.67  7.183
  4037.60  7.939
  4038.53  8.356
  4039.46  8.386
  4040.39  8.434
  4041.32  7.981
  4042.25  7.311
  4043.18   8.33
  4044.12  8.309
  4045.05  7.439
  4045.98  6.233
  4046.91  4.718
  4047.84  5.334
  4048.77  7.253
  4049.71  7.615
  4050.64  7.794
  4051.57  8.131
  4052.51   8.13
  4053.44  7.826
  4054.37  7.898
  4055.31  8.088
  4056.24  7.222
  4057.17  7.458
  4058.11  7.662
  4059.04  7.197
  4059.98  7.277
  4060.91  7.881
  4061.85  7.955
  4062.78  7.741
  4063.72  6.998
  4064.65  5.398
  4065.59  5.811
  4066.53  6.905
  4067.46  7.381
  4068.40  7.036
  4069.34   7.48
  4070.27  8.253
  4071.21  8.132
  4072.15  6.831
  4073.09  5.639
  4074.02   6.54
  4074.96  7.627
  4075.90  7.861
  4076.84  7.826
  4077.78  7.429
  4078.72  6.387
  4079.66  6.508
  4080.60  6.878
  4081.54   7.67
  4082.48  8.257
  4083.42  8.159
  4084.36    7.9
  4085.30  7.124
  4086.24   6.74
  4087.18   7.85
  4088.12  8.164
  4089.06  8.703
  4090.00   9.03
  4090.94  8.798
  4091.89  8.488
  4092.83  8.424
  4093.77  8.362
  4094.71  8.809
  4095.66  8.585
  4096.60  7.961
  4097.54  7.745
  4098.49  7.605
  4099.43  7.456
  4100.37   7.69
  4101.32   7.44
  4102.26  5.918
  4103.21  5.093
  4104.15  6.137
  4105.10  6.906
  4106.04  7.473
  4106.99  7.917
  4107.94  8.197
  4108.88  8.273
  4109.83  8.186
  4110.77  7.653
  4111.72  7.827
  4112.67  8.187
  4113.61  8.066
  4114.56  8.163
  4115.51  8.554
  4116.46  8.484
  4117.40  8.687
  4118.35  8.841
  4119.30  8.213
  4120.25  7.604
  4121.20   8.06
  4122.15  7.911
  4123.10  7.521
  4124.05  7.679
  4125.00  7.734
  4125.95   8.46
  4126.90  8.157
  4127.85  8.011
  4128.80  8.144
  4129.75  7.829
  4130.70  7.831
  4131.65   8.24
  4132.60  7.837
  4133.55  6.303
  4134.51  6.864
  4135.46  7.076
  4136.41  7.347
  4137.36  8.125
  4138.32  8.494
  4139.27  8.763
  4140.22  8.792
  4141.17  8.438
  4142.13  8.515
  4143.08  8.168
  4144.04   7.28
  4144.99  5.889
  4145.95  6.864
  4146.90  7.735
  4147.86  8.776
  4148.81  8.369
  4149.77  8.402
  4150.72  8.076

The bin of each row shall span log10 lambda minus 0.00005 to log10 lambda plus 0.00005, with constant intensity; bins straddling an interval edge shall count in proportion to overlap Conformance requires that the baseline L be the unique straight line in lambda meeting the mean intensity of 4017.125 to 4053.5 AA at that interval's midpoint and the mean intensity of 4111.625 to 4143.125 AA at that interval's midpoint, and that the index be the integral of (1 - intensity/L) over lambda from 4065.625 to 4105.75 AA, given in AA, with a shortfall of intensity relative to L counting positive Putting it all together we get 1.5 AA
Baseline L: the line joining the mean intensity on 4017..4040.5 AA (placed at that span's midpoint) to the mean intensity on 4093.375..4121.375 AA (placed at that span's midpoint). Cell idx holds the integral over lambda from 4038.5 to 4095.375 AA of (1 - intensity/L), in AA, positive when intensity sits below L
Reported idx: 1.2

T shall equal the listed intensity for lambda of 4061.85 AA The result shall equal 7.955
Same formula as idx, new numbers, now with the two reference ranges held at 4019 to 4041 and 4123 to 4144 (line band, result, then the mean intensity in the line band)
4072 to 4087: 1.0 AA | 7.23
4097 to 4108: 1.0 AA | 7.09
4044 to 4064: 0.8 AA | 7.36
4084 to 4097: -0.7 AA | 8.22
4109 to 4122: -0.5 AA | 8.19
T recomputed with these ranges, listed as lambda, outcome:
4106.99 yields 7.917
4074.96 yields 7.627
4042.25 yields 7.311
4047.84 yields 5.334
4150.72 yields 8.076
